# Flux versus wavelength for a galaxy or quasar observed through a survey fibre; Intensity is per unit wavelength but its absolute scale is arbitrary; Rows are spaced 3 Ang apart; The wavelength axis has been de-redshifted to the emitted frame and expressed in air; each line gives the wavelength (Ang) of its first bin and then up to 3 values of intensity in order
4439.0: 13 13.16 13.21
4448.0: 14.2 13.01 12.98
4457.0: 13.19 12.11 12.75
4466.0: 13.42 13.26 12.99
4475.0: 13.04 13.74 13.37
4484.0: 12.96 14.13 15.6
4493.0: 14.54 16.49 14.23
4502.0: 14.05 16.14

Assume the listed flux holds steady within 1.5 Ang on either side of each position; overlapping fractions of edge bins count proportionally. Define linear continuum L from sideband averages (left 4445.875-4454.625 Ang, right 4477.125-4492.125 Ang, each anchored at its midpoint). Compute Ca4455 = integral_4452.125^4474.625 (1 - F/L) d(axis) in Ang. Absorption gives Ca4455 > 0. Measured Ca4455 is 1.1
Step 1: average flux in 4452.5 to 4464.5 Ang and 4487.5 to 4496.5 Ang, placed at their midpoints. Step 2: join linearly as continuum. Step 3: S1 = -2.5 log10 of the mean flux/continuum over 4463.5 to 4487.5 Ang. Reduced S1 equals 0.057 mag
